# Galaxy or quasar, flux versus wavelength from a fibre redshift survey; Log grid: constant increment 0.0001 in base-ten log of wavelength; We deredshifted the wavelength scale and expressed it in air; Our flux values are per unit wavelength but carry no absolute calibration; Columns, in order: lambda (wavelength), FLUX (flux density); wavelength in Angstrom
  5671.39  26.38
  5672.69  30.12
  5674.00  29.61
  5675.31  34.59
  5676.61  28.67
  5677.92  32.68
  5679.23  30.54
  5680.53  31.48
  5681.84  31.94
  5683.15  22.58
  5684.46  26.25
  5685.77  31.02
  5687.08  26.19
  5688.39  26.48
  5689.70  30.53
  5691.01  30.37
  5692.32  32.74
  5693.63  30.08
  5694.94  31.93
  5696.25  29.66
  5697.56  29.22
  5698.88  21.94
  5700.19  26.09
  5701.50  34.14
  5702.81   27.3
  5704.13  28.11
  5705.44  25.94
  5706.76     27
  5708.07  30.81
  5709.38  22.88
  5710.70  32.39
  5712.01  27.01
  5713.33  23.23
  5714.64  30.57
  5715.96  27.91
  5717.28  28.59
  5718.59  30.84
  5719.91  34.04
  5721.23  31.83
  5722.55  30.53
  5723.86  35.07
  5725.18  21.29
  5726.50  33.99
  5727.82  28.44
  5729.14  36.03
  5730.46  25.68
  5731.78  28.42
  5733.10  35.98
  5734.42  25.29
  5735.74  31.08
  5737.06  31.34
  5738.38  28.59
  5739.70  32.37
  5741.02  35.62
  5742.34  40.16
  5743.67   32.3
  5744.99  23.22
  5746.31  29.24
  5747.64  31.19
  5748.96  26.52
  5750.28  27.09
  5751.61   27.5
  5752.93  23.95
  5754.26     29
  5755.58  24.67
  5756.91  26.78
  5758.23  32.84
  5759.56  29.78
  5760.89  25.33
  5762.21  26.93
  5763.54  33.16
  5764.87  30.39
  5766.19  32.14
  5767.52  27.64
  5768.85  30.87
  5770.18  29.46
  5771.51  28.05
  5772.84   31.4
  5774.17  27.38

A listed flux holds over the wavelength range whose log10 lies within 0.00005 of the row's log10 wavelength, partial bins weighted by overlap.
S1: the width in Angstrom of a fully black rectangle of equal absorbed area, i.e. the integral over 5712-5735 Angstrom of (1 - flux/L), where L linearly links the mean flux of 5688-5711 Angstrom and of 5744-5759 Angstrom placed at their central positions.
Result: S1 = -1.31 Angstrom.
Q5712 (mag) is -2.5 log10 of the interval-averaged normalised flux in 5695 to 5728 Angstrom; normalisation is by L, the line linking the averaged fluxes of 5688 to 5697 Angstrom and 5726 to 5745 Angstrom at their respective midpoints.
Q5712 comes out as 0.07 mag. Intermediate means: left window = 30.4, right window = 31.5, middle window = 28.8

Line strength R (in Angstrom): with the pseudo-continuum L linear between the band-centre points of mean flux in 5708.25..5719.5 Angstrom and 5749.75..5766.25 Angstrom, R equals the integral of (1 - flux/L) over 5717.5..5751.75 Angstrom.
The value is -2.79 Angstrom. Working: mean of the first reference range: 28.2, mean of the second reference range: 28.3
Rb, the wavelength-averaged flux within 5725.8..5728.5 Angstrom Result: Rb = 31.1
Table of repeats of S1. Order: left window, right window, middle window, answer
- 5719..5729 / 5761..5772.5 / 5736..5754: 0.2 Angstrom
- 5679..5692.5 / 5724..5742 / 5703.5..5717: 1.0 Angstrom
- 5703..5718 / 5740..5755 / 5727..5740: -0.6 Angstrom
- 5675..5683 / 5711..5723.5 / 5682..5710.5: 2.0 Angstrom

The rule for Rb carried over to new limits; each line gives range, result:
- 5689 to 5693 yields 31.2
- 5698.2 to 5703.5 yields 27.3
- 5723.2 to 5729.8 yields 31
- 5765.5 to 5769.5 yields 30.2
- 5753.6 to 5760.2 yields 28.6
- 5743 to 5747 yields 28.2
